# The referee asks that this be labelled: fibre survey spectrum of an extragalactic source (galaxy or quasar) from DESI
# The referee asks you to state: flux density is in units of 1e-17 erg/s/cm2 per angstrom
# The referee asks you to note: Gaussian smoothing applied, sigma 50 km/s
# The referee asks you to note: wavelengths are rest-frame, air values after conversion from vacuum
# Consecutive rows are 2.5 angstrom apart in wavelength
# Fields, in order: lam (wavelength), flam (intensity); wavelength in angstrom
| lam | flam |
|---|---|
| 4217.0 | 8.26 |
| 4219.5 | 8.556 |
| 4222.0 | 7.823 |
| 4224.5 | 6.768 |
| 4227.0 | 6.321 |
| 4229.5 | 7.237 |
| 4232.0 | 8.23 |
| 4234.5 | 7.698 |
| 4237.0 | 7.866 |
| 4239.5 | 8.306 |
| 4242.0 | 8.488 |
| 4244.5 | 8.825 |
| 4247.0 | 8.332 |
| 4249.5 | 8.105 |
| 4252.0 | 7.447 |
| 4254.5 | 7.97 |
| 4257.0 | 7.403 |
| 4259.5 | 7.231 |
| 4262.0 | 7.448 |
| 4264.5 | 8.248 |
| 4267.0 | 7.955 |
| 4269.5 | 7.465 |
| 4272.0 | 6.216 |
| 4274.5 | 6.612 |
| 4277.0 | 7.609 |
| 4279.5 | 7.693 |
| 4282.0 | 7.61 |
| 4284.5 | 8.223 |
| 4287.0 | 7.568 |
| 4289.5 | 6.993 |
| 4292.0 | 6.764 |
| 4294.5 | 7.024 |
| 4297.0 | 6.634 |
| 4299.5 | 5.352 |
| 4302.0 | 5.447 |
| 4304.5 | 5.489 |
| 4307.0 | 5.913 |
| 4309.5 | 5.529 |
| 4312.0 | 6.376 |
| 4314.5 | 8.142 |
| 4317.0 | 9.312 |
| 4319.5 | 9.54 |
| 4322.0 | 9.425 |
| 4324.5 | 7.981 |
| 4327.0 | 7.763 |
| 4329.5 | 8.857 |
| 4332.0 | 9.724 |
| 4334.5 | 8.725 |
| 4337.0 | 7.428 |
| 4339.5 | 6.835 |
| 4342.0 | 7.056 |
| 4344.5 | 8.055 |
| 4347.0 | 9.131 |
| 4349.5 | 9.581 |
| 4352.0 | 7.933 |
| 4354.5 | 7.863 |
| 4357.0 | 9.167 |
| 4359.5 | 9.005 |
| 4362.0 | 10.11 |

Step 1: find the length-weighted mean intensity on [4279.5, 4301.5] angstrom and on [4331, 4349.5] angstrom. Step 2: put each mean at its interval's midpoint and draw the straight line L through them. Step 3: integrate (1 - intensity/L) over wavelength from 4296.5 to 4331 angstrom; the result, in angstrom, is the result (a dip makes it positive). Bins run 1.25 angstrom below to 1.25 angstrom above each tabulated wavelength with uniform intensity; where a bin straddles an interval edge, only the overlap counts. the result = 1.38 angstrom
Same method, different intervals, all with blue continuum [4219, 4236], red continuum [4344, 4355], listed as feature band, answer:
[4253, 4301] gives 4.03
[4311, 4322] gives -0.29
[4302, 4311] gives 2.81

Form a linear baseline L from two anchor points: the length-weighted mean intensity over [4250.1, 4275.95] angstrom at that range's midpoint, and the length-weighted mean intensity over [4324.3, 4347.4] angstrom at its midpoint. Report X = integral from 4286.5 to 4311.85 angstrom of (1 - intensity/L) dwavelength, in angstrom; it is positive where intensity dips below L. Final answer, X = 5.0 angstrom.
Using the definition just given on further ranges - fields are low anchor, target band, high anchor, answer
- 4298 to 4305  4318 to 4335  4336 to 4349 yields -4.9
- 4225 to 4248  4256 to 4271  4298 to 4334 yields 0.3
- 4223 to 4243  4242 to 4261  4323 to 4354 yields -0.5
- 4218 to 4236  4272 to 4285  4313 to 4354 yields 1.0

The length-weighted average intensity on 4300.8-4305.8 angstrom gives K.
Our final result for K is 5.47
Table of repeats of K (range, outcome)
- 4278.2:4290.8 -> 7.61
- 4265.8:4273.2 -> 7.21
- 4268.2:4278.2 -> 6.98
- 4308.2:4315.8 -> 6.69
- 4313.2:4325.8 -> 8.87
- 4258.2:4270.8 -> 7.66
